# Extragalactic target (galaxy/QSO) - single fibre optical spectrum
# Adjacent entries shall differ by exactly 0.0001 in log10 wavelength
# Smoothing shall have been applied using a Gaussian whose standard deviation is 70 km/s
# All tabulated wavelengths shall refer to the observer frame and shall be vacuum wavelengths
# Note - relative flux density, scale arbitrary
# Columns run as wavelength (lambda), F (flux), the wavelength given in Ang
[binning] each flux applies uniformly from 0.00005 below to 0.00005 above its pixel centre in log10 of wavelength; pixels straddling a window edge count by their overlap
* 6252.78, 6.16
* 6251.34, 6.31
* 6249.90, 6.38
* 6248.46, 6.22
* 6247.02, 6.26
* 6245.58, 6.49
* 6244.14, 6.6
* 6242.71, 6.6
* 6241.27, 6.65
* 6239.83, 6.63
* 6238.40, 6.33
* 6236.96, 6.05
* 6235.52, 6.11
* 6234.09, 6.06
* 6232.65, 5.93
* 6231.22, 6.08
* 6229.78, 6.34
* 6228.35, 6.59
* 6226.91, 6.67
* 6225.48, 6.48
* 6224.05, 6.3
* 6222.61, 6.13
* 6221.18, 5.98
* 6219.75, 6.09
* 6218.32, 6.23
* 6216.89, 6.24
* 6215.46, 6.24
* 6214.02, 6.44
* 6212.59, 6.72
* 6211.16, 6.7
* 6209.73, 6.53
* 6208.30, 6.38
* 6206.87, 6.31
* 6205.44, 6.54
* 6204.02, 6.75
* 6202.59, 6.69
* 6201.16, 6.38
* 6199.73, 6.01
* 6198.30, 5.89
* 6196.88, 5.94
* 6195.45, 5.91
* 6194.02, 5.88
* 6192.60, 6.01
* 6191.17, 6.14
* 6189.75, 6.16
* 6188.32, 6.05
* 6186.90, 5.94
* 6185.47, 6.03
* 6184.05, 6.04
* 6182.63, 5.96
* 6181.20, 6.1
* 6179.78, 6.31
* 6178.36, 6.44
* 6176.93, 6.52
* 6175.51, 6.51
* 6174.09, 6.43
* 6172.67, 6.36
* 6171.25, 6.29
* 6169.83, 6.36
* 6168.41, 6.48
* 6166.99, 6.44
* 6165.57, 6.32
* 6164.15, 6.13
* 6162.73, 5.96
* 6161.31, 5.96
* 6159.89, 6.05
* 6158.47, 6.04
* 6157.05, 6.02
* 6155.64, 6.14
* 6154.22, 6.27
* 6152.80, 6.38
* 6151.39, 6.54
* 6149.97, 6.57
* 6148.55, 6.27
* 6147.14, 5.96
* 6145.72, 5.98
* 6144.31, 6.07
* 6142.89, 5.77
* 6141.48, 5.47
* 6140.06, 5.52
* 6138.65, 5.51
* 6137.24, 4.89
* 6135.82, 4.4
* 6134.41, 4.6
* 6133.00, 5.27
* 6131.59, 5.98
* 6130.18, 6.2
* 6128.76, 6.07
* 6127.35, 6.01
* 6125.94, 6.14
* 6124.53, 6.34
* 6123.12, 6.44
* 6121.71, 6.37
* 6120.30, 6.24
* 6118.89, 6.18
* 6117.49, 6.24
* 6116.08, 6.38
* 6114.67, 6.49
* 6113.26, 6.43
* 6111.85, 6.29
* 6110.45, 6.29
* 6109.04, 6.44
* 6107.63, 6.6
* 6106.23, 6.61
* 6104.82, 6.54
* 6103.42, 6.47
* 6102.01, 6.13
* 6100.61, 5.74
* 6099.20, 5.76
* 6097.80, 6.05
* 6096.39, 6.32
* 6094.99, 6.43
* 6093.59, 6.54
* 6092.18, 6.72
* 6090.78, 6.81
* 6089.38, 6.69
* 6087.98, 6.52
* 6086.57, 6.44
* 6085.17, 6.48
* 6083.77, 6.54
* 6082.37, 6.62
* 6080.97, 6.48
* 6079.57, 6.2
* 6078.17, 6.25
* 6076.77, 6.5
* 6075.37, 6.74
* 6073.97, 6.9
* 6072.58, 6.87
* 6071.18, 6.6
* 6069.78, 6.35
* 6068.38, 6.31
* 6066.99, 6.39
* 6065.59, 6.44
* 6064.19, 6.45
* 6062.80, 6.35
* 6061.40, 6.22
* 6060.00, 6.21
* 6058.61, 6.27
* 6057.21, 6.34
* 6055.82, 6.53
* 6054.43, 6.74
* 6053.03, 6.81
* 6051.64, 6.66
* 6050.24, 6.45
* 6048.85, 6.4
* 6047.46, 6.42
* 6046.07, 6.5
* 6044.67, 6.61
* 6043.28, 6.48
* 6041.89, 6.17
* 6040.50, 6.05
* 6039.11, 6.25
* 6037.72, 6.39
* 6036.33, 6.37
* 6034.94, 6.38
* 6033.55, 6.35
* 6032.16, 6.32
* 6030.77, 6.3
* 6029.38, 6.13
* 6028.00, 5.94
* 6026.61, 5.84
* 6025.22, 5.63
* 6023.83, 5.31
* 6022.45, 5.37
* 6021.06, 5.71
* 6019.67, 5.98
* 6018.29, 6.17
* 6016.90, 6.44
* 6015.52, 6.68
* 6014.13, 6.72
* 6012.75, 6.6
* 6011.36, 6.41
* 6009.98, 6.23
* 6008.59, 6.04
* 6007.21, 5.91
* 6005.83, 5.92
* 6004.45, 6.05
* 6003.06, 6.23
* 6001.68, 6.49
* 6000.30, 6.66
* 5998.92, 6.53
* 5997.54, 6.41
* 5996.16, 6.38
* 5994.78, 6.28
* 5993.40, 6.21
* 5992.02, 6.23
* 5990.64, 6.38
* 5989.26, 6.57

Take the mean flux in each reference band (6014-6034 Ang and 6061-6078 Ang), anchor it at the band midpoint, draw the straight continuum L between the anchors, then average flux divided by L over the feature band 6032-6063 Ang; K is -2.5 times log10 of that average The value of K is -0.02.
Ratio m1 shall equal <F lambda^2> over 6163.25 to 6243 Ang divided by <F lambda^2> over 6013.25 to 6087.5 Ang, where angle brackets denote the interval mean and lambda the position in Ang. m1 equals 1.04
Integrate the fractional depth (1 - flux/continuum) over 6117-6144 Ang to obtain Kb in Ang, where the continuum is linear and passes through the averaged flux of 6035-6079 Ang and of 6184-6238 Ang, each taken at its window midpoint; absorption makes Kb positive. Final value 2.5 Ang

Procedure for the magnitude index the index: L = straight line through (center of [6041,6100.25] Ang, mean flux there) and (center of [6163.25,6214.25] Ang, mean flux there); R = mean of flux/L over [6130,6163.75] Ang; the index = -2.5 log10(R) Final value 0.09 mag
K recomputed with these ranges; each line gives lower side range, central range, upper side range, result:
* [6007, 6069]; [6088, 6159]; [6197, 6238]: 0.03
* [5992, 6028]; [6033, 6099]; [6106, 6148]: -0.07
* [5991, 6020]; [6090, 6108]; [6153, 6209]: -0.02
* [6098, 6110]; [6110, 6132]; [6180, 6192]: 0.00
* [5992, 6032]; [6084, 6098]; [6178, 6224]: -0.06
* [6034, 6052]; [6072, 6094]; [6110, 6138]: -0.07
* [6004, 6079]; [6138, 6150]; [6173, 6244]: 0.08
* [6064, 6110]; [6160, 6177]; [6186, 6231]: 0.01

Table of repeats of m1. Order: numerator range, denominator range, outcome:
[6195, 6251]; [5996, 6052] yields 1.08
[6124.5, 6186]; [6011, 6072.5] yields 0.99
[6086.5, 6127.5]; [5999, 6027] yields 1.07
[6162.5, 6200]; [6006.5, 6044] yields 1.06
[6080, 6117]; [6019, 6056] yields 1.05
